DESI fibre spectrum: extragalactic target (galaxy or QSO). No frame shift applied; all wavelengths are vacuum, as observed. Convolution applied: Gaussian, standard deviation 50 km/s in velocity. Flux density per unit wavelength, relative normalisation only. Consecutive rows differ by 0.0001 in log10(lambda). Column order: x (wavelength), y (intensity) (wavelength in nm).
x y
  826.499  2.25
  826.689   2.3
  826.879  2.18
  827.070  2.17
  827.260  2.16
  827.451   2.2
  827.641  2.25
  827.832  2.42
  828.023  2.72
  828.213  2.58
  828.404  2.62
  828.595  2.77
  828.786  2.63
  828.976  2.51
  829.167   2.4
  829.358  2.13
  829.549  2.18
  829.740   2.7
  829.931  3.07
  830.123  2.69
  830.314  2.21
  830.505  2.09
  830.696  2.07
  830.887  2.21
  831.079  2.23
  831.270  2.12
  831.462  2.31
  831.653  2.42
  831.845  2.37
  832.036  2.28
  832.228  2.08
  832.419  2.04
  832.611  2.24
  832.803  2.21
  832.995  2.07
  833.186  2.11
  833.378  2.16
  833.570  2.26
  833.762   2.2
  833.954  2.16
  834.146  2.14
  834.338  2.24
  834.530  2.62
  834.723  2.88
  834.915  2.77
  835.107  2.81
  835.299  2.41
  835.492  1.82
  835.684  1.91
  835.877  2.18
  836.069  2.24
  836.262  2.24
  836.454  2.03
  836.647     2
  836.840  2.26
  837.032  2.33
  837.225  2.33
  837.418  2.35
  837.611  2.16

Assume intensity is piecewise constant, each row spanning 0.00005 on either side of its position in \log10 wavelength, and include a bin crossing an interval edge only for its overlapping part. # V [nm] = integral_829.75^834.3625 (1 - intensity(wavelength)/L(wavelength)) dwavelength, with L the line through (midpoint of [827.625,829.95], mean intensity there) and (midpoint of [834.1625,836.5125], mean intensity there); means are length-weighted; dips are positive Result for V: 0.34 nm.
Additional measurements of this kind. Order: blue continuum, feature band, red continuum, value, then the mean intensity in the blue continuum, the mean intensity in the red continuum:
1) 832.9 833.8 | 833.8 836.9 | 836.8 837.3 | -0.07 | 2.16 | 2.31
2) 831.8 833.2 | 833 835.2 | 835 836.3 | -0.18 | 2.17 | 2.23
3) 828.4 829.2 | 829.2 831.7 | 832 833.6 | 0.08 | 2.6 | 2.15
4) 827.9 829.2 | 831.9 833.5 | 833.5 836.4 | 0.18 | 2.61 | 2.32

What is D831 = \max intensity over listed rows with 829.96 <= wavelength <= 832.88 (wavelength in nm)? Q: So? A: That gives 2.69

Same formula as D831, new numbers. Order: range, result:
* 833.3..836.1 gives 2.88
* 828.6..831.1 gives 3.07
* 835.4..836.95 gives 2.26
